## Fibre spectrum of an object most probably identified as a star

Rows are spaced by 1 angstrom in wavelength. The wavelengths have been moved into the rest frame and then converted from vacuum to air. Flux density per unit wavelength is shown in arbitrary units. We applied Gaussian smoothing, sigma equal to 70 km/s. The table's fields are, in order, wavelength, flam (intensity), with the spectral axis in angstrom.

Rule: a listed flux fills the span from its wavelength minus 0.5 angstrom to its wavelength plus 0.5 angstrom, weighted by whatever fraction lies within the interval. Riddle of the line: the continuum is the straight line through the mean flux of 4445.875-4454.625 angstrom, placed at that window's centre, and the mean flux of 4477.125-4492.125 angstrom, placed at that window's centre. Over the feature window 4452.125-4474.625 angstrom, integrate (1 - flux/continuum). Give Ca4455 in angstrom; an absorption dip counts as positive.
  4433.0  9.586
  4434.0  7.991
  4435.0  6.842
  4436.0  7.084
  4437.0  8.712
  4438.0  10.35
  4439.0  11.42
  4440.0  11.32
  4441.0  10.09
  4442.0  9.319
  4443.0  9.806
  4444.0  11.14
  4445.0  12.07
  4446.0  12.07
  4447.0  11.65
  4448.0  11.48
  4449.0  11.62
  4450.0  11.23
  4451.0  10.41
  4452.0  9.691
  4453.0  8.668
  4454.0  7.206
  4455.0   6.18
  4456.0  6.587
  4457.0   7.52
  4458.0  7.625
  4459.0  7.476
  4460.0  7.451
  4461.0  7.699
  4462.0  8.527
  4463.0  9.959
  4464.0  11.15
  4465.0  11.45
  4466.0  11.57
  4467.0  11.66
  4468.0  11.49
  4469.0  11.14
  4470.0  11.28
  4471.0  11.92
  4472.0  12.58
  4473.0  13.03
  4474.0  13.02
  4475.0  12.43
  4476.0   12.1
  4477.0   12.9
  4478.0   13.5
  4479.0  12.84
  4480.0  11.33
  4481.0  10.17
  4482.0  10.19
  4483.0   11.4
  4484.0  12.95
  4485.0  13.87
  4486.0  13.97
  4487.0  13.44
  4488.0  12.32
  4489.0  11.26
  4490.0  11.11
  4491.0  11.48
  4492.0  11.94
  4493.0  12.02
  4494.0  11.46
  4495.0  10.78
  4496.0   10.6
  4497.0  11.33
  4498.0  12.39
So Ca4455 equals 2.6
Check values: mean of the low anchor 10.3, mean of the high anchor 12.1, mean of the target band 9.79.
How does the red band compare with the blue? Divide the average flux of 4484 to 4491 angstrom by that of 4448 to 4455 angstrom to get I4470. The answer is 1.3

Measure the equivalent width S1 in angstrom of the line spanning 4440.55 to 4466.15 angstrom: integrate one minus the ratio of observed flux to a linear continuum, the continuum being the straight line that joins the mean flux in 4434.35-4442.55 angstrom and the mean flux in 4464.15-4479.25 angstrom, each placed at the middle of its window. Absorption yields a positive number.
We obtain 2.3 angstrom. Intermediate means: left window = 9.37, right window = 12.2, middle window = 9.57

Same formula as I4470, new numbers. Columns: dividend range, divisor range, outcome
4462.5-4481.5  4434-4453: 1.16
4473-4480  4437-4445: 1.21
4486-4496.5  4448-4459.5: 1.35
